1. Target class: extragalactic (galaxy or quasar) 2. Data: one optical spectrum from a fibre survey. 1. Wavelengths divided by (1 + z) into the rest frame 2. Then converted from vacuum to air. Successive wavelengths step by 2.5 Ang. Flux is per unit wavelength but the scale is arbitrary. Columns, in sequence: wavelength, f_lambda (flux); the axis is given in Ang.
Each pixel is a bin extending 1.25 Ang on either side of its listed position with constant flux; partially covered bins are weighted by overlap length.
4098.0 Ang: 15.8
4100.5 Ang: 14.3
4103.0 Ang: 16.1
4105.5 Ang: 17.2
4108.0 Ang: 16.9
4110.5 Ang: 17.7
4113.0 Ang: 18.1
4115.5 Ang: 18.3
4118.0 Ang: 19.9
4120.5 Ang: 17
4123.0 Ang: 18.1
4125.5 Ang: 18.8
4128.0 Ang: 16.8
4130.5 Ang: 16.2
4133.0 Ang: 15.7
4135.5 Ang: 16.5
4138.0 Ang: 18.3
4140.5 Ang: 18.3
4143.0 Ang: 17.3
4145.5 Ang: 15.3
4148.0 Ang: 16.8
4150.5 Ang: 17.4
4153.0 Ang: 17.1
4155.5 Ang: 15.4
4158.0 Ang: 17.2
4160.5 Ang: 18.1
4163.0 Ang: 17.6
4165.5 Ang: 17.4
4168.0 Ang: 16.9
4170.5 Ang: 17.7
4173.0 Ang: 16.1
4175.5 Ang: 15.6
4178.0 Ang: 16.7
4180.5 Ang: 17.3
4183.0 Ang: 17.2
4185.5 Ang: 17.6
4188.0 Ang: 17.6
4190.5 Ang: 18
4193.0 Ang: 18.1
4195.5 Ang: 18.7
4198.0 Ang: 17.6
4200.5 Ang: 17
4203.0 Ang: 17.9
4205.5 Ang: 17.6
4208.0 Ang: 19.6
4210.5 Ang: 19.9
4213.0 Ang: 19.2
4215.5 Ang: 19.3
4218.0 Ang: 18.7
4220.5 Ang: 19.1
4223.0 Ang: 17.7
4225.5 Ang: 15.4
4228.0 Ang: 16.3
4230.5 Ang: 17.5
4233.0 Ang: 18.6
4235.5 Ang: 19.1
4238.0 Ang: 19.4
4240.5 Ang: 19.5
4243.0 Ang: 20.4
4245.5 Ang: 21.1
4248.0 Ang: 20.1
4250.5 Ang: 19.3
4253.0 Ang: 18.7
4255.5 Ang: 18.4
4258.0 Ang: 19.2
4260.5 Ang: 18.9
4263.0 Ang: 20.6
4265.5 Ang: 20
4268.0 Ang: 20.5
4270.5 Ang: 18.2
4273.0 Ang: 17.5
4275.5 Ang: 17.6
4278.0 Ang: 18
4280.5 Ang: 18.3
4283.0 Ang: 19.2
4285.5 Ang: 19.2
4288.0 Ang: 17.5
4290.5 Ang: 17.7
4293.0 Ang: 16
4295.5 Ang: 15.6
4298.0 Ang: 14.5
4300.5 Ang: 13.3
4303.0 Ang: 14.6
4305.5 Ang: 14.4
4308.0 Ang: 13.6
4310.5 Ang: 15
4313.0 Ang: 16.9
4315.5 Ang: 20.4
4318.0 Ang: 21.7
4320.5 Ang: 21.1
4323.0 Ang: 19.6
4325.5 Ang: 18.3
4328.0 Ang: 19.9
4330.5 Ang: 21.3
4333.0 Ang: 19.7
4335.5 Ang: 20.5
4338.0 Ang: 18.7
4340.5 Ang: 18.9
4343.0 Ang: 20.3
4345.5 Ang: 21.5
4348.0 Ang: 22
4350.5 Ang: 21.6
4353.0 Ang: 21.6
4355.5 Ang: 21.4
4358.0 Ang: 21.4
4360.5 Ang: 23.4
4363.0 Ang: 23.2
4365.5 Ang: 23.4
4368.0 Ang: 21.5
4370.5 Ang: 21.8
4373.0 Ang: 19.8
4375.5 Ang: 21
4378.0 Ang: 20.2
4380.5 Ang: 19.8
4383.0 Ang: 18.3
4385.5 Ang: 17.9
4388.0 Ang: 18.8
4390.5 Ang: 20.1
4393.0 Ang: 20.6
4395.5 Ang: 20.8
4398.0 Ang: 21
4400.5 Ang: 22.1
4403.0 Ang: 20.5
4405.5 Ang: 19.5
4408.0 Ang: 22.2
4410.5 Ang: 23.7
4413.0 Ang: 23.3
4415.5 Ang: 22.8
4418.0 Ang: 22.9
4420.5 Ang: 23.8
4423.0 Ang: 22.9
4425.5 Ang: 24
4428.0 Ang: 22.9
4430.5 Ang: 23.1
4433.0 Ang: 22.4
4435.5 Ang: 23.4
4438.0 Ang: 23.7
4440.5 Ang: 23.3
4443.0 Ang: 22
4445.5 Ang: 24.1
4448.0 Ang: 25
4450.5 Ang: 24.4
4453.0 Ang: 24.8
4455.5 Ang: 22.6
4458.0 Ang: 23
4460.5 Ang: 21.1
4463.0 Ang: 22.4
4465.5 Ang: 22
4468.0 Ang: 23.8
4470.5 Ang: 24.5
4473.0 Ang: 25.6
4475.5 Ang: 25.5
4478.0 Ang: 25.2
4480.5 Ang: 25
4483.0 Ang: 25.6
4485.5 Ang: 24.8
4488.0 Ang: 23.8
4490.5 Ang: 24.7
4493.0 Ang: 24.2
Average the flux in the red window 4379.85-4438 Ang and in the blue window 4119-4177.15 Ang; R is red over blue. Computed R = 1.27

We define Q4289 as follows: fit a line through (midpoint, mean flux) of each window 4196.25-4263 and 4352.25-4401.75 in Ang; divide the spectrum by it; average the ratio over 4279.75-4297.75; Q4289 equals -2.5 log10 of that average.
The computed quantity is 0.125 mag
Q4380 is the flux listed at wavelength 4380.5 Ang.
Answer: 19.8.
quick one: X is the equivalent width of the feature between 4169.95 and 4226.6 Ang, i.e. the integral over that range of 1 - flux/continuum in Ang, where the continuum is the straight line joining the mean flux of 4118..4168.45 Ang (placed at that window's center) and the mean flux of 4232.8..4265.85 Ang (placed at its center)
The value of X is 1.82 Ang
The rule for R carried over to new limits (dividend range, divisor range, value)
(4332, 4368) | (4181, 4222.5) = 1.16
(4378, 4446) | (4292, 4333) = 1.26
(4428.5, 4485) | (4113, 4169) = 1.37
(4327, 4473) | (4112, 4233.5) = 1.25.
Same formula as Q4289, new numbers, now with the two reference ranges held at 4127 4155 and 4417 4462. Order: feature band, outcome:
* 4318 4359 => 0.031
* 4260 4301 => 0.114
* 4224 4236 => 0.090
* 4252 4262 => 0.029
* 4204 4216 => -0.043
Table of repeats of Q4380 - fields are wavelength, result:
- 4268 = 20.5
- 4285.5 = 19.2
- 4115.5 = 18.3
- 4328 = 19.9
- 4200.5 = 17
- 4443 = 22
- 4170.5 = 17.7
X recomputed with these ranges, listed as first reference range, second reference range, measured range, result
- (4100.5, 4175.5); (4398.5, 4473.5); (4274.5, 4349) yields 8.80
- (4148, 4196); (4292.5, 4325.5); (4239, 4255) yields -2.66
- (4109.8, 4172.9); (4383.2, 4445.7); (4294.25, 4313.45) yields 5.21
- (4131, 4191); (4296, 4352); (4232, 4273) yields -3.64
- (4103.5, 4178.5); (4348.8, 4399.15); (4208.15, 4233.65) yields 0.33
